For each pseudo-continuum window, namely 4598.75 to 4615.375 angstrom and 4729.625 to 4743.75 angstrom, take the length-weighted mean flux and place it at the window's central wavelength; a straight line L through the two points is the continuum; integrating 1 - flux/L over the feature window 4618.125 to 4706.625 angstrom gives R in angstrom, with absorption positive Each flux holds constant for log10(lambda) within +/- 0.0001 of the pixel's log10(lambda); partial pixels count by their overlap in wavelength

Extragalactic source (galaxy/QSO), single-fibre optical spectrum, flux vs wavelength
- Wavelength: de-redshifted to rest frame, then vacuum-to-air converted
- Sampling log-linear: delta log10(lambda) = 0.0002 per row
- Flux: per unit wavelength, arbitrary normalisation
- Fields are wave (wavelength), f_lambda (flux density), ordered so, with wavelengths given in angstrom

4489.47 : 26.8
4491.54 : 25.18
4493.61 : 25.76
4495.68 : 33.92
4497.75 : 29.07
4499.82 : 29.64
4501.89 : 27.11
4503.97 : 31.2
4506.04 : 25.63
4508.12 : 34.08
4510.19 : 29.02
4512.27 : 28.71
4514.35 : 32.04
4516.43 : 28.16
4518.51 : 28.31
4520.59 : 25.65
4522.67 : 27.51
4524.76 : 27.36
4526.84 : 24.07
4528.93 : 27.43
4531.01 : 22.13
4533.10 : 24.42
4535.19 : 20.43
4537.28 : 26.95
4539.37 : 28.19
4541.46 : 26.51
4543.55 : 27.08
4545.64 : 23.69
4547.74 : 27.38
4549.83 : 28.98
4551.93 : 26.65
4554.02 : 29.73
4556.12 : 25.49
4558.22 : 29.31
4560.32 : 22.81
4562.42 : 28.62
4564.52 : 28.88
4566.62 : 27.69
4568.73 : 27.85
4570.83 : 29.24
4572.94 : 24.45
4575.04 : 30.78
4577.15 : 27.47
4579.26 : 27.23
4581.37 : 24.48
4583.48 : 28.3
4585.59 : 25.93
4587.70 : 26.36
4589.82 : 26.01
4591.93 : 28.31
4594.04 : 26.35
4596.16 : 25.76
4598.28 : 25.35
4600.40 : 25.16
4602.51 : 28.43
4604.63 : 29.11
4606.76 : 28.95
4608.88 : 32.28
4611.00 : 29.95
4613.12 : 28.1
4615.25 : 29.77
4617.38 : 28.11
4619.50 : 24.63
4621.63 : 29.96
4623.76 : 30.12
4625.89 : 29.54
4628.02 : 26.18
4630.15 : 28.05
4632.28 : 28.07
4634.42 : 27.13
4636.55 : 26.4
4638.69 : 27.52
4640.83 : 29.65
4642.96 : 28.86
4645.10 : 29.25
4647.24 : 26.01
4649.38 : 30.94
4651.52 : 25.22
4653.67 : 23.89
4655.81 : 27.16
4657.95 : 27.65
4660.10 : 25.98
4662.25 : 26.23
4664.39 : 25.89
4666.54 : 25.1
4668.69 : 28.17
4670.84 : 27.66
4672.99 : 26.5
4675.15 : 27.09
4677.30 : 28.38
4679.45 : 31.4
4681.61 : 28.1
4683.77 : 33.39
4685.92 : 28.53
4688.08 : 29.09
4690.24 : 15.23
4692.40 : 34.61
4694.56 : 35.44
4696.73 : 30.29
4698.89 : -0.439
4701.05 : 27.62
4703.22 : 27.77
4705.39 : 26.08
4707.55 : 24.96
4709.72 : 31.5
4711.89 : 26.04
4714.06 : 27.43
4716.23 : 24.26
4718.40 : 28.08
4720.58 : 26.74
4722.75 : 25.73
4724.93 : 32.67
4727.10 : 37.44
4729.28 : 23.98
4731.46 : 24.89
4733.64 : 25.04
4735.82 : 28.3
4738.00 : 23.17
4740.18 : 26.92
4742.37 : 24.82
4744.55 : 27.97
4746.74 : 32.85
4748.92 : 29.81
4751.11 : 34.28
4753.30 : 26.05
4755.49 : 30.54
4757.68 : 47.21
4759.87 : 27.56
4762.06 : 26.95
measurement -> 0.7 angstrom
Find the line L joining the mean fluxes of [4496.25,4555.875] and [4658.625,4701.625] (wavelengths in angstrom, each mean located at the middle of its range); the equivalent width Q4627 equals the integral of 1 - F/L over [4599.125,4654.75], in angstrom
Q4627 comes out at -2.4 angstrom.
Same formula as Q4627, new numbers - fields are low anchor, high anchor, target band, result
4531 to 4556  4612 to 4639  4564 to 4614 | -0.8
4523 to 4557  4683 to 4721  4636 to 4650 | -1.1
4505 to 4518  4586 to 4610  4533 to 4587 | 2.8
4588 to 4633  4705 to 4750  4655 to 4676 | 0.8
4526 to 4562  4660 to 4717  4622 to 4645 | -1.5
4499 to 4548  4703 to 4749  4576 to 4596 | 0.4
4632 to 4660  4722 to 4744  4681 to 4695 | -0.8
